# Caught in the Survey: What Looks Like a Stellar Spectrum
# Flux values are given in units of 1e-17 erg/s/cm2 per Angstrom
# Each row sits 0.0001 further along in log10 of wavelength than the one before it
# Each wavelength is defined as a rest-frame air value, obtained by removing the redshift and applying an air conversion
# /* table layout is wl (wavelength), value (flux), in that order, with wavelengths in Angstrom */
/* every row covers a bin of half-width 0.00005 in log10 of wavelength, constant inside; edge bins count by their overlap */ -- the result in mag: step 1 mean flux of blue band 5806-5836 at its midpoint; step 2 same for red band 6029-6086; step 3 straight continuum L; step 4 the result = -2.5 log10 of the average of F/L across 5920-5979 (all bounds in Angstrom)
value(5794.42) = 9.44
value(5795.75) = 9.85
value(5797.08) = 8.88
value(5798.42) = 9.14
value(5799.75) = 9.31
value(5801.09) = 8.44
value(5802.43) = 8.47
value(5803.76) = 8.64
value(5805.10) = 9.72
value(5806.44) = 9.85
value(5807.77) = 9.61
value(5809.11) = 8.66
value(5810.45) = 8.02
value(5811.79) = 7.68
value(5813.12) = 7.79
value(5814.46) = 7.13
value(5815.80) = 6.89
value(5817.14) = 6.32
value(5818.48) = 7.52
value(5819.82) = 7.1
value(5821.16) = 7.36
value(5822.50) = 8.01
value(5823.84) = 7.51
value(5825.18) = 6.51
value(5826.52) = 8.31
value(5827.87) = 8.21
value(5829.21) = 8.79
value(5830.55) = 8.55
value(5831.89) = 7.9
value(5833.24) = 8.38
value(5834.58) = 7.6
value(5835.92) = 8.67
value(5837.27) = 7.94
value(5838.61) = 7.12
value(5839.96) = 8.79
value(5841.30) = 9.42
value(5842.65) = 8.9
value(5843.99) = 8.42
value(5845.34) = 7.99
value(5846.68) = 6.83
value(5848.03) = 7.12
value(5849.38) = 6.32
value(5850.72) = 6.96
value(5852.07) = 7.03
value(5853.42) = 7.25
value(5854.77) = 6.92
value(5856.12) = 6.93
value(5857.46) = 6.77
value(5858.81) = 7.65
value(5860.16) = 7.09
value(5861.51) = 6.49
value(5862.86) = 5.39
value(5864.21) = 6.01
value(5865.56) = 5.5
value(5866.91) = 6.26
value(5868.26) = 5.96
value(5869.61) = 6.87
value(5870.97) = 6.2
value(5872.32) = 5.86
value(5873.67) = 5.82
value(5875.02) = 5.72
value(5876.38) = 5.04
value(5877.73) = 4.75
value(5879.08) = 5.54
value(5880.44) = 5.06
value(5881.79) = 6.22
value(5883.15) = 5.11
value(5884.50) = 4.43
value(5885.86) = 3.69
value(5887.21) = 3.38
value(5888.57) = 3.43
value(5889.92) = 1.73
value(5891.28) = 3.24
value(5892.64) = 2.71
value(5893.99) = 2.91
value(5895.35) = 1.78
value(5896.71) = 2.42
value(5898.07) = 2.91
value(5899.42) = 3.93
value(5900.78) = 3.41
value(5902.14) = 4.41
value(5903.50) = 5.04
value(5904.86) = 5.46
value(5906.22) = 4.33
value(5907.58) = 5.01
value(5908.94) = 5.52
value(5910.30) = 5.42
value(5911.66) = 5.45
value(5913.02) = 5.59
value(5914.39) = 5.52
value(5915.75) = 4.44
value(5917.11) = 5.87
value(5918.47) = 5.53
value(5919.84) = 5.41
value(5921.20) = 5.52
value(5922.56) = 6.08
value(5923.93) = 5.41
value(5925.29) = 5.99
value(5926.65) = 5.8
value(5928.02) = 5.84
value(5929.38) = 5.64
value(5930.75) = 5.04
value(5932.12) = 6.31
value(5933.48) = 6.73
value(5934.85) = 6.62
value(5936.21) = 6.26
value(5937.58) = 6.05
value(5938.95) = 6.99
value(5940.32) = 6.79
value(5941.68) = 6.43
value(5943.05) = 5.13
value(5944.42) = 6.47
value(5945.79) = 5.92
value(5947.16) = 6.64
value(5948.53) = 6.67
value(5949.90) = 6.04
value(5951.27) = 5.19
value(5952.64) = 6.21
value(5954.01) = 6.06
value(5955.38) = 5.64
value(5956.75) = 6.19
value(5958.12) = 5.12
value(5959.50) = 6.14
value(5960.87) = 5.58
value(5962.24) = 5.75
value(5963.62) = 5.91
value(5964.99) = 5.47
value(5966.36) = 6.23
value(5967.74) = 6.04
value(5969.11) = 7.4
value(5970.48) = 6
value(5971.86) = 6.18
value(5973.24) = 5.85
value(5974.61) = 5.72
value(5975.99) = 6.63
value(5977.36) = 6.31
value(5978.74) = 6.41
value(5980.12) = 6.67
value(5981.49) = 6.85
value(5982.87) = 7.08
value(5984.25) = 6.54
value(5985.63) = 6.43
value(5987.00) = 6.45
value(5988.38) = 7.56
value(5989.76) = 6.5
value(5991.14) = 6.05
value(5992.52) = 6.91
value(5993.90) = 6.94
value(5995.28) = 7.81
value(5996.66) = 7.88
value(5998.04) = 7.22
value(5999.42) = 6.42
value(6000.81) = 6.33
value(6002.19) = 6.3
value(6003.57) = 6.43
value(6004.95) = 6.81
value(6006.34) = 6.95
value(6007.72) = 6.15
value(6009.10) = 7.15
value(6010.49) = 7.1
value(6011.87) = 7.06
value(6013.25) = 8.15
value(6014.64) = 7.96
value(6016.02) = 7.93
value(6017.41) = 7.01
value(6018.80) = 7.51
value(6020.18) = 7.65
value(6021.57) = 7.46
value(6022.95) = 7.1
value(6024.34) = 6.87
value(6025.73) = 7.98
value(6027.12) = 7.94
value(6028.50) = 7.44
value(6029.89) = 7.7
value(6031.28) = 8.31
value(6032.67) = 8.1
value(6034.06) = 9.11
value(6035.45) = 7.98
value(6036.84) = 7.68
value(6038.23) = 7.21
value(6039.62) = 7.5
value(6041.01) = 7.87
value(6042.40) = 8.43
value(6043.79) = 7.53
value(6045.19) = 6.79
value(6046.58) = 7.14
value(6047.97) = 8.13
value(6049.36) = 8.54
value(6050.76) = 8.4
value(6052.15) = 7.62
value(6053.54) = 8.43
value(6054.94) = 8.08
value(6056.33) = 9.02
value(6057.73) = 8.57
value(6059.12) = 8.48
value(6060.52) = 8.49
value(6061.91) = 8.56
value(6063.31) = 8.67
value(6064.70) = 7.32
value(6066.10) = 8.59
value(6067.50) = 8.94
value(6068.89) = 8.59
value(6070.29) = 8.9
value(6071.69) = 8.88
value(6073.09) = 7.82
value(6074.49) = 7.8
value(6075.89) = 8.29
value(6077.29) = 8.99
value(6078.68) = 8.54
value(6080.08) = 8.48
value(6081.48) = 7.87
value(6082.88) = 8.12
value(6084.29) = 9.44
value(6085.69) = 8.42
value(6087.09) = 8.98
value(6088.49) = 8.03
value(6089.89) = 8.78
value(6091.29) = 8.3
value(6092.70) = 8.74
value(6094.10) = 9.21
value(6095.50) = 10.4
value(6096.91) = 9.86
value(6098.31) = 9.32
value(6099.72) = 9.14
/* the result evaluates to 0.31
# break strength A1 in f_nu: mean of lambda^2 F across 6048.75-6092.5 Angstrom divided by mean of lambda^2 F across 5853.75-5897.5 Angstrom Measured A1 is 1.8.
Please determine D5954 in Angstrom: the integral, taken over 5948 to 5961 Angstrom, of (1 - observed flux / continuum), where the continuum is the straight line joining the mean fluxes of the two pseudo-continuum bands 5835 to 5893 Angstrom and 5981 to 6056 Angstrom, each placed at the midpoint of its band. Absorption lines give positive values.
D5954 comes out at 1.9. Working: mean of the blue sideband 6.17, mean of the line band 5.89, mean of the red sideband 7.39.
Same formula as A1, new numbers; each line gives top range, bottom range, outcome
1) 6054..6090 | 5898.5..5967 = 1.56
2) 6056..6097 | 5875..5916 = 2.14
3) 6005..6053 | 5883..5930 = 1.76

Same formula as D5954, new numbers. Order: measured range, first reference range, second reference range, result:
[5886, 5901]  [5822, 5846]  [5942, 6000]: 9.1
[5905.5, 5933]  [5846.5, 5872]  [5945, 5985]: 3.7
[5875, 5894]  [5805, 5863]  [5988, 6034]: 8.5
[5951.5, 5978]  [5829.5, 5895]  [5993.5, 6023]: 3.4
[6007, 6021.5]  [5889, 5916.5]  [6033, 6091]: -0.7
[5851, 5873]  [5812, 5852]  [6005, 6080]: 3.5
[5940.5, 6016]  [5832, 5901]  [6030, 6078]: 8.1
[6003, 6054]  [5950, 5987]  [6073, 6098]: -1.0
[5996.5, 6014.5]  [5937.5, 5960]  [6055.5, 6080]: 0.8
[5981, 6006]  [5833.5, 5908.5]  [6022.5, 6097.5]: 1.9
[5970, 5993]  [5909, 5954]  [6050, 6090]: 1.2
